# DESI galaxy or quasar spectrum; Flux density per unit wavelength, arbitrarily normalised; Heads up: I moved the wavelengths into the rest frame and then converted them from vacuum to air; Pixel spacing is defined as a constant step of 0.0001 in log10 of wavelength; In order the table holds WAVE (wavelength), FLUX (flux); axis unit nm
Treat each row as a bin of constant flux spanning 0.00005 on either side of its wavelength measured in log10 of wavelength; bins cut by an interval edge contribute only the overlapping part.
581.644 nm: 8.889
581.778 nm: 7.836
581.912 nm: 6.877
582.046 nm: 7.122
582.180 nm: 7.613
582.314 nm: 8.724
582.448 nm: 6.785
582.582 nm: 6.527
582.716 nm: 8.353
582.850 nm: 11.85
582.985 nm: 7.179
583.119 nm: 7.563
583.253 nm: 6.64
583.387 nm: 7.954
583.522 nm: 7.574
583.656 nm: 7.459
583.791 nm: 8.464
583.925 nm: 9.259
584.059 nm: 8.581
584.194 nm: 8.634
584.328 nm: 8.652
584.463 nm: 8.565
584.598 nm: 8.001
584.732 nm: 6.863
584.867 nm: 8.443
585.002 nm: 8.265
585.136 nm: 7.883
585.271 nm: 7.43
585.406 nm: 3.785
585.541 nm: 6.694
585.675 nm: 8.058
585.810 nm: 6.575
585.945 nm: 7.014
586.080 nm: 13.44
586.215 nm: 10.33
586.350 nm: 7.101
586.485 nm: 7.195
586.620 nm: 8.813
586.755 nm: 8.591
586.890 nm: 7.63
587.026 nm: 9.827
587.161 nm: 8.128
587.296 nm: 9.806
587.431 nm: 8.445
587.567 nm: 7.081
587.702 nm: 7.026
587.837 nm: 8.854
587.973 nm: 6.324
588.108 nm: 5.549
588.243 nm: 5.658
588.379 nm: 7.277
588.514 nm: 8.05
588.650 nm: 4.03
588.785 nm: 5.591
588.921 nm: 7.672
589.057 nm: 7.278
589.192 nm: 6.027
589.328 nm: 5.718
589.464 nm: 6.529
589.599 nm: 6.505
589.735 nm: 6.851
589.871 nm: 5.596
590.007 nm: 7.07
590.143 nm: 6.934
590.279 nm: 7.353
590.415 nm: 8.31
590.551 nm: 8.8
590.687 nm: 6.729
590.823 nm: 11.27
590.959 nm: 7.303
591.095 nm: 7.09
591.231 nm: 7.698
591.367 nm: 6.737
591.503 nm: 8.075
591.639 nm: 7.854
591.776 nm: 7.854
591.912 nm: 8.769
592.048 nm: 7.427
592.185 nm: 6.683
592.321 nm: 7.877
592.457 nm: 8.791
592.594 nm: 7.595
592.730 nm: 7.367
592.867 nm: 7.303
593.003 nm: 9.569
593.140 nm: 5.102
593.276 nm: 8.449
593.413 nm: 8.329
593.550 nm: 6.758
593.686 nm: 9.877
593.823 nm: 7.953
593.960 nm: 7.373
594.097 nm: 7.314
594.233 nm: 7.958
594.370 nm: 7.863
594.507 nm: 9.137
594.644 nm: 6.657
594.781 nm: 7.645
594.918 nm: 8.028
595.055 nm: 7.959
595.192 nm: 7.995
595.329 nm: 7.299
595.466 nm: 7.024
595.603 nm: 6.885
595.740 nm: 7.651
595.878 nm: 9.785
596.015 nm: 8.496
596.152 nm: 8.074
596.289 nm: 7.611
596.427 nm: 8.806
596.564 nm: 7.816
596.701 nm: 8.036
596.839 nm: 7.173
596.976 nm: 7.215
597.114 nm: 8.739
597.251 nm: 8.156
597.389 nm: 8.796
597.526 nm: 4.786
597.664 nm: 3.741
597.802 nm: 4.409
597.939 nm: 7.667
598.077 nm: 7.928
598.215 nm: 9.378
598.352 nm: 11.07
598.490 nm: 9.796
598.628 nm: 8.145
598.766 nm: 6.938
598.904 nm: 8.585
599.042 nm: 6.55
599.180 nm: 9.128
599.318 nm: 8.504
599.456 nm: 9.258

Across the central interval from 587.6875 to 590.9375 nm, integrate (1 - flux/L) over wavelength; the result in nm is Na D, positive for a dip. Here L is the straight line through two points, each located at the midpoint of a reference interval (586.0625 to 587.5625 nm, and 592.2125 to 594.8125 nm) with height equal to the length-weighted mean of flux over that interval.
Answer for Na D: 0.562 nm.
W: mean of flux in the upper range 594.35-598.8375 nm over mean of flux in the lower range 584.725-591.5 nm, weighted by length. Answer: 1.0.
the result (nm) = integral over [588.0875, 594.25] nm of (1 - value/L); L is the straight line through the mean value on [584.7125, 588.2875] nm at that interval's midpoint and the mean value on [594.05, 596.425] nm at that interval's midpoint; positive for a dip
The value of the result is 0.39 nm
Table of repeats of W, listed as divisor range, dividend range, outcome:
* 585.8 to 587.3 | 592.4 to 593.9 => 0.90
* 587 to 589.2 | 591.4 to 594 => 1.09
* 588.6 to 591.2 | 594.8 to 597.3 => 1.13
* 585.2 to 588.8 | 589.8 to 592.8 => 1.01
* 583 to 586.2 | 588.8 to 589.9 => 0.82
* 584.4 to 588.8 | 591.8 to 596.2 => 1.02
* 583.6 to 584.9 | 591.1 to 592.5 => 0.93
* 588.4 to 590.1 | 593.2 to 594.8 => 1.23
